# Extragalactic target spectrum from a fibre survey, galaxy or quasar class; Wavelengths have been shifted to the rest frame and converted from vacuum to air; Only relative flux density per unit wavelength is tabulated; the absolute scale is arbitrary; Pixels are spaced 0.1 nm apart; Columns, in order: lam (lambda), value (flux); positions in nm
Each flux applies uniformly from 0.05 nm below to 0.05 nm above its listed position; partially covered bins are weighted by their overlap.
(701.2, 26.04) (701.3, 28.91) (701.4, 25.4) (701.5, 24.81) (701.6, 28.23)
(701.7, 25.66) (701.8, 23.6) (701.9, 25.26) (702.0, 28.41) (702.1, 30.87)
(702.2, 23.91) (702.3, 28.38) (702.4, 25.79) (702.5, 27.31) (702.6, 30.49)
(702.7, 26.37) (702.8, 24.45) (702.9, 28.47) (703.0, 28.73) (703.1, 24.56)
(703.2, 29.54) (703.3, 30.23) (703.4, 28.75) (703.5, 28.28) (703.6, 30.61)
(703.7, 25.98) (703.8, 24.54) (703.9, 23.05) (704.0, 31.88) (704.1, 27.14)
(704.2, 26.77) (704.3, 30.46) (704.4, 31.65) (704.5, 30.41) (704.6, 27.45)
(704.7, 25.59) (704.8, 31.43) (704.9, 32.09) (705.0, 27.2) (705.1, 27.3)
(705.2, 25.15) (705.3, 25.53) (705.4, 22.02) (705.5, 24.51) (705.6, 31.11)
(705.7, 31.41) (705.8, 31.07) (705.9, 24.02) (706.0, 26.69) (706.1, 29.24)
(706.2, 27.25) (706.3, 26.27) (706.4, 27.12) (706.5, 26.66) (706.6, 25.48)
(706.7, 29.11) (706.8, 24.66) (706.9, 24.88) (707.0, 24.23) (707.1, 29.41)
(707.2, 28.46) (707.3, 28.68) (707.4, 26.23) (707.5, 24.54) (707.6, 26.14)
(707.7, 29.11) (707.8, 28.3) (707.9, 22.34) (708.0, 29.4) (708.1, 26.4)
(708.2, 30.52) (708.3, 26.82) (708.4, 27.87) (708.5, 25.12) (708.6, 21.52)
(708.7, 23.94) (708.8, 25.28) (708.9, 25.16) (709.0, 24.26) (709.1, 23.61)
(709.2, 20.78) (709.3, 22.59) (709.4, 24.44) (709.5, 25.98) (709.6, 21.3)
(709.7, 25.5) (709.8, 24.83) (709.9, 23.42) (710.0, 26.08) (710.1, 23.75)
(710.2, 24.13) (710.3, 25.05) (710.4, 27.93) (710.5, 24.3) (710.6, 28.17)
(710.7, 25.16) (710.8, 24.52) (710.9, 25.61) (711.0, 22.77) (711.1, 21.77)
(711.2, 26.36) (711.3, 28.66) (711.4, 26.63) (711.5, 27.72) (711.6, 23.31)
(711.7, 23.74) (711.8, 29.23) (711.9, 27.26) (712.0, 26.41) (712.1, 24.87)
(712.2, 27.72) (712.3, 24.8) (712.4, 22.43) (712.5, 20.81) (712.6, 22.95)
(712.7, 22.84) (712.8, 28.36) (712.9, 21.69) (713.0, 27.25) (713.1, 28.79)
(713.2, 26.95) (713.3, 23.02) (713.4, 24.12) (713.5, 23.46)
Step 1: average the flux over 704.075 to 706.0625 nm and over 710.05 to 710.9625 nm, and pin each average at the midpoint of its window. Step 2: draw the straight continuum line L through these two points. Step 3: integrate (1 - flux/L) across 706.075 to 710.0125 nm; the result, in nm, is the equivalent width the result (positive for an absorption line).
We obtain 0.11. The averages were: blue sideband 28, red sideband 25.4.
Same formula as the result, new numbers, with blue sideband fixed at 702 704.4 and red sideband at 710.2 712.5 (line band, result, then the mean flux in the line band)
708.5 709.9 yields 0.123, 23.8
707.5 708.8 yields 0.003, 26.3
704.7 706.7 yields -0.027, 27.4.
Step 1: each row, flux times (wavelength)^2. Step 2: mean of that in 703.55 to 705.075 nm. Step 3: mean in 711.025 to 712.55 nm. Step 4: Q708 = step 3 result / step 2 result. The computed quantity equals 0.9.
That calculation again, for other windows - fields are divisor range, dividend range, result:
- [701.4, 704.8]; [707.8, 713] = 0.93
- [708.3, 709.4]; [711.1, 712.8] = 1.06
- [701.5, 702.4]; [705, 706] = 1.02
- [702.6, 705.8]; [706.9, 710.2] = 0.92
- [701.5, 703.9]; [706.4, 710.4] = 0.96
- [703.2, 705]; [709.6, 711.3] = 0.89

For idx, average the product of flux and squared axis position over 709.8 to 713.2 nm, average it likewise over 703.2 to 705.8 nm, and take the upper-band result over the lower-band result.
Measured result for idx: 0.9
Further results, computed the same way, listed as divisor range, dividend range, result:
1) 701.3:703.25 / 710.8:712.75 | 0.96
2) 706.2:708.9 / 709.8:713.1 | 0.96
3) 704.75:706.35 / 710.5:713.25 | 0.94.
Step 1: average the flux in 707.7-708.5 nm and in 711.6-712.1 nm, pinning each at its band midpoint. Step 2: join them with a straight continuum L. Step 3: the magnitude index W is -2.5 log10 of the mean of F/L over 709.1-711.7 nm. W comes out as 0.08 mag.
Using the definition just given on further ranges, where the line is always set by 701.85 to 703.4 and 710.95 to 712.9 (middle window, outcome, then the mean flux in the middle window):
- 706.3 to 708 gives -0.01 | 26.7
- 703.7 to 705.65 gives -0.02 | 27.6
